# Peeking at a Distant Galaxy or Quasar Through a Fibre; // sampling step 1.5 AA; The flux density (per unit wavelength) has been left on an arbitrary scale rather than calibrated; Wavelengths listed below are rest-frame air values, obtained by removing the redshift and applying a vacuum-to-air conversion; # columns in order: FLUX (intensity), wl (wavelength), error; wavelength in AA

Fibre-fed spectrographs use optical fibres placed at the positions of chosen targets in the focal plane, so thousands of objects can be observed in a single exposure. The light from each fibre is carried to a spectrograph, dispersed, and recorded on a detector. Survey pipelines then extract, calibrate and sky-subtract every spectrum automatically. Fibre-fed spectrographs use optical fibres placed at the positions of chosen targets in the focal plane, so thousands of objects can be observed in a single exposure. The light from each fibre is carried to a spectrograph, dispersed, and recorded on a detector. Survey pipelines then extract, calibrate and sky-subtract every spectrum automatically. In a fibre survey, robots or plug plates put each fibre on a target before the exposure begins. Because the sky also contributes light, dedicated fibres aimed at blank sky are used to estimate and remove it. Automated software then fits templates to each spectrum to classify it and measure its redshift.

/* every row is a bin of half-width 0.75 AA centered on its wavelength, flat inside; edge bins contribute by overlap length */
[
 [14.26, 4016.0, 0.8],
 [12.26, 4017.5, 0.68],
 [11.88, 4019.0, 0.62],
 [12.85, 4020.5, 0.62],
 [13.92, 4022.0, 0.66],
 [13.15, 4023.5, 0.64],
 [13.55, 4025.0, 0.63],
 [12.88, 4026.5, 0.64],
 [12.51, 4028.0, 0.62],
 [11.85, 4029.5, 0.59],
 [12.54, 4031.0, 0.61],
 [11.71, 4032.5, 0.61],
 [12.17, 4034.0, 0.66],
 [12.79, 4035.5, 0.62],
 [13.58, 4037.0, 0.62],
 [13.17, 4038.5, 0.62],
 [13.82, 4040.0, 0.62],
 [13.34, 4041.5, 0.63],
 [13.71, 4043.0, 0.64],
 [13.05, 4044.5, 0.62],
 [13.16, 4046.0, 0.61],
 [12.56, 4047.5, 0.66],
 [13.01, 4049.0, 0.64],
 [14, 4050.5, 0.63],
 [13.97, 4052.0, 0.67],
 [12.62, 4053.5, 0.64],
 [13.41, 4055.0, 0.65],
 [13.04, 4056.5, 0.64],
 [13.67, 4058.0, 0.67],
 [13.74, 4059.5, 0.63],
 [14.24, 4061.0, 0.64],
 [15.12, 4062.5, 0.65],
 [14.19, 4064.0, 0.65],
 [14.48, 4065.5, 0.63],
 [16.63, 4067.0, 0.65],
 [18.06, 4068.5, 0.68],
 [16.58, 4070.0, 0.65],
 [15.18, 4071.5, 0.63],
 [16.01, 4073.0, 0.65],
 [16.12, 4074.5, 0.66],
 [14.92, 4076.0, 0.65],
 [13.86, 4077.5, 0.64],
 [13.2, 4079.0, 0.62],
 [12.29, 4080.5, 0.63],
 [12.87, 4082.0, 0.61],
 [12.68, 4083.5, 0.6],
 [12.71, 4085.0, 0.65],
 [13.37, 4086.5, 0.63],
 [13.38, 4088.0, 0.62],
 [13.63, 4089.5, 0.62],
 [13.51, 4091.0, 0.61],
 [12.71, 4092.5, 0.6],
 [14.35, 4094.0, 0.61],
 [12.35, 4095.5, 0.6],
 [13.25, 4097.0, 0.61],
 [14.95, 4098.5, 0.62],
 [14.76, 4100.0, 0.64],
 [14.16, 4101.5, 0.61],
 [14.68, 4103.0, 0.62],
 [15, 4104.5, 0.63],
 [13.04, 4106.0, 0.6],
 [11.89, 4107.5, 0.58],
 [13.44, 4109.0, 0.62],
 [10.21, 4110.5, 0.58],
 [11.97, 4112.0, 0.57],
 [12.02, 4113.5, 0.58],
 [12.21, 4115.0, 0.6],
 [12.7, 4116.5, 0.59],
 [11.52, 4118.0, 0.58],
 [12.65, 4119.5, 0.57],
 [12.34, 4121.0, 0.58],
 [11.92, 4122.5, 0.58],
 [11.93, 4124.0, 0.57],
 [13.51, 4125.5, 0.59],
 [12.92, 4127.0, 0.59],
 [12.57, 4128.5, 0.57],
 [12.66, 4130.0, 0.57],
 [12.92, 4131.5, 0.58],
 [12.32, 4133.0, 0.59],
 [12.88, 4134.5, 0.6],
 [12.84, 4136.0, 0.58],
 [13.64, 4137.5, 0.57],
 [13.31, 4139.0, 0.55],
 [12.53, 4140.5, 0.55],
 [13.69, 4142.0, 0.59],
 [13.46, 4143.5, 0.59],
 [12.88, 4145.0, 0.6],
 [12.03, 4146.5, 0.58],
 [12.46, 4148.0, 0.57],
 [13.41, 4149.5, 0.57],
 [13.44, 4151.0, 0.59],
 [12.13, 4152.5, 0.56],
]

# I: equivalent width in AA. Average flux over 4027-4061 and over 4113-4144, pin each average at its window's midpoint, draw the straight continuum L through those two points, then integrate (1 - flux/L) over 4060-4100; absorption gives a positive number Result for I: -4.1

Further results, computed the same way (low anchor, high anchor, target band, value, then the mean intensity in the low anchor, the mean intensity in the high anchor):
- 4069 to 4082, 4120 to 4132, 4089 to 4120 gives 0.9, 14.7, 12.6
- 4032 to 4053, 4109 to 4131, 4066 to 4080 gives -3.0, 13.2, 12.3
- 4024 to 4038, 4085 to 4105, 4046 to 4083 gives -2.9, 12.6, 13.8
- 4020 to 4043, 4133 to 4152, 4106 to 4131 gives 1.3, 12.9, 13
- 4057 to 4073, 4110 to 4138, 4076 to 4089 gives 1.1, 15.2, 12.4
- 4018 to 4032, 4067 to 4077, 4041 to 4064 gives 1.9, 12.8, 16.1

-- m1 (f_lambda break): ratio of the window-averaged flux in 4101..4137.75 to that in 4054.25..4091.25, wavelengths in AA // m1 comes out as 0.89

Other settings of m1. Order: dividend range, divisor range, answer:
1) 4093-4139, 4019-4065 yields 0.98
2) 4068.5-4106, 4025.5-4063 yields 1.07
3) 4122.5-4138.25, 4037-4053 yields 0.96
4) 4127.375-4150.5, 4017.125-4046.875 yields 1.00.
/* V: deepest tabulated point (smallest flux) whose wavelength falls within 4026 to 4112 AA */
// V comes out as 10.21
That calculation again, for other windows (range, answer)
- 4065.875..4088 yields 12.29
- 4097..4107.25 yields 13.04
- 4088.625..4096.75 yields 12.35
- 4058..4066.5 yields 13.67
